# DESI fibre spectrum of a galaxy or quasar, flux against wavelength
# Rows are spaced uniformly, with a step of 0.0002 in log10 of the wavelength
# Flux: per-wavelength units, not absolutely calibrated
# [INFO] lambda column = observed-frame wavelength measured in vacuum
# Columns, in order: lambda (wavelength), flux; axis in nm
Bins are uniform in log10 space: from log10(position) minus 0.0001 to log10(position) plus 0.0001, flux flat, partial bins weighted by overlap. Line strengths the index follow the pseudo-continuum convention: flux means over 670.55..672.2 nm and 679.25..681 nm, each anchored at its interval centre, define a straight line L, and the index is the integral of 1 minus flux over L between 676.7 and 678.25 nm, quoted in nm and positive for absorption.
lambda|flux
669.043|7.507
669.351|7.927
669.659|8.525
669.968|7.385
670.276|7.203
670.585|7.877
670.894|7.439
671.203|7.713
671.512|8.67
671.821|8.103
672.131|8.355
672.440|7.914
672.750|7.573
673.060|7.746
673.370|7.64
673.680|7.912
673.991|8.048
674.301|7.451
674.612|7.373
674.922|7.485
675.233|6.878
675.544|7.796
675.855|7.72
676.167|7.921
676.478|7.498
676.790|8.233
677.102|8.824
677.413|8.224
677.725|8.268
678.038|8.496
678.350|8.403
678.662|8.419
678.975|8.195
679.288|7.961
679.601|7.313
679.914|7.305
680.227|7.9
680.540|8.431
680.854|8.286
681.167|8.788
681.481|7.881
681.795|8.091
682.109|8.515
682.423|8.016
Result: -0.10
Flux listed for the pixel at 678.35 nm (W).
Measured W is 8.403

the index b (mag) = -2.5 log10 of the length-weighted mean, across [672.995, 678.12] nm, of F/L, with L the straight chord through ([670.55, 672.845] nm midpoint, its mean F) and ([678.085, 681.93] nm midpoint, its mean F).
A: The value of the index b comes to 0.02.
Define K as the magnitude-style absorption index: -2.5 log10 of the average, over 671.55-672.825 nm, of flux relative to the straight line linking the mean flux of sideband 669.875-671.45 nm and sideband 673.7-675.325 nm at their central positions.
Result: -0.07 mag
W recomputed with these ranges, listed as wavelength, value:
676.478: 7.498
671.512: 8.67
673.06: 7.746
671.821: 8.103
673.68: 7.912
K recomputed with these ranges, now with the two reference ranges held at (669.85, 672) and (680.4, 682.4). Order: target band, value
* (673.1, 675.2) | 0.05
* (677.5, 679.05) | -0.03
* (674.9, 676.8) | 0.06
